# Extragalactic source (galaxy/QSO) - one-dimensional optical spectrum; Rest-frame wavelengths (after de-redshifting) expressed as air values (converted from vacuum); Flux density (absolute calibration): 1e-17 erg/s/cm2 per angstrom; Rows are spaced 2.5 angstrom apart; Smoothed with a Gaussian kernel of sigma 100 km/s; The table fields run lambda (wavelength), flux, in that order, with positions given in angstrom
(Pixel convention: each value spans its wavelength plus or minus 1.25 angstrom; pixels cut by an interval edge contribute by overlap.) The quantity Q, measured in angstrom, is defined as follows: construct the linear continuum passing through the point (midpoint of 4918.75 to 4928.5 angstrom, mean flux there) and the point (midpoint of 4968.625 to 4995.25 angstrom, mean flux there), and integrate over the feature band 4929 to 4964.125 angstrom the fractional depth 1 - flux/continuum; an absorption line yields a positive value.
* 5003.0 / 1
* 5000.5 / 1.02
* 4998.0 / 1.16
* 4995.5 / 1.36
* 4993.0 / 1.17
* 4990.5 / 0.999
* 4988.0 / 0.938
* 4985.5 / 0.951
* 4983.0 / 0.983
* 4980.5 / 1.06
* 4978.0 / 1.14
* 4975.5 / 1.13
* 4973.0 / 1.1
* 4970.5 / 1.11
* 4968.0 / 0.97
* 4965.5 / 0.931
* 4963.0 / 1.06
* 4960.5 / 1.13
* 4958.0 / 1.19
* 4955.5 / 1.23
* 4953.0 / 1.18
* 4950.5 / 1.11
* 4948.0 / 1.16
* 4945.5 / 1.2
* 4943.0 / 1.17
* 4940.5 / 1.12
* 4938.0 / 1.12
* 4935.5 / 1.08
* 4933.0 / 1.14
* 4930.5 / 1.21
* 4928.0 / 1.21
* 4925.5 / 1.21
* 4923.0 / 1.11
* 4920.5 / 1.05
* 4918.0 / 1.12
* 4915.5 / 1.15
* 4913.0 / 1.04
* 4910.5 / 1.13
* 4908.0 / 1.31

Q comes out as -1.3 angstrom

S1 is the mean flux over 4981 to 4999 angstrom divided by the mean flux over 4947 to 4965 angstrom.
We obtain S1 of 0.94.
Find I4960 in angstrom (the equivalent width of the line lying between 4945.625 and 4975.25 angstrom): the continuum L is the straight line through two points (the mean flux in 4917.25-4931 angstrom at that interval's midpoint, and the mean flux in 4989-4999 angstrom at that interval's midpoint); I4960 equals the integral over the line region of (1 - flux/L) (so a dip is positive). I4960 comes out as 1.2 angstrom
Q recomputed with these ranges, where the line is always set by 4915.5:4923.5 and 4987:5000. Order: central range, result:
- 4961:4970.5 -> 0.85 angstrom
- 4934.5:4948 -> -0.41 angstrom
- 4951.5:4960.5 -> -0.62 angstrom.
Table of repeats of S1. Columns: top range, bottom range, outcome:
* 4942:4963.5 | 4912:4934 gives 1.02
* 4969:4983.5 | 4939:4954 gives 0.94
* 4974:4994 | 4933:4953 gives 0.92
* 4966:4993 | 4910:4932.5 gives 0.92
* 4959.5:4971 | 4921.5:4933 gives 0.88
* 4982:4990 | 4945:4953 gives 0.83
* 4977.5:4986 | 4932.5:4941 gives 0.93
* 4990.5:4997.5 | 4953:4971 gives 1.10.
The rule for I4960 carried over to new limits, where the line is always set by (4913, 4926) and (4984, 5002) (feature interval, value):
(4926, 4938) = -0.54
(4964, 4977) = 0.50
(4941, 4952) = -0.54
